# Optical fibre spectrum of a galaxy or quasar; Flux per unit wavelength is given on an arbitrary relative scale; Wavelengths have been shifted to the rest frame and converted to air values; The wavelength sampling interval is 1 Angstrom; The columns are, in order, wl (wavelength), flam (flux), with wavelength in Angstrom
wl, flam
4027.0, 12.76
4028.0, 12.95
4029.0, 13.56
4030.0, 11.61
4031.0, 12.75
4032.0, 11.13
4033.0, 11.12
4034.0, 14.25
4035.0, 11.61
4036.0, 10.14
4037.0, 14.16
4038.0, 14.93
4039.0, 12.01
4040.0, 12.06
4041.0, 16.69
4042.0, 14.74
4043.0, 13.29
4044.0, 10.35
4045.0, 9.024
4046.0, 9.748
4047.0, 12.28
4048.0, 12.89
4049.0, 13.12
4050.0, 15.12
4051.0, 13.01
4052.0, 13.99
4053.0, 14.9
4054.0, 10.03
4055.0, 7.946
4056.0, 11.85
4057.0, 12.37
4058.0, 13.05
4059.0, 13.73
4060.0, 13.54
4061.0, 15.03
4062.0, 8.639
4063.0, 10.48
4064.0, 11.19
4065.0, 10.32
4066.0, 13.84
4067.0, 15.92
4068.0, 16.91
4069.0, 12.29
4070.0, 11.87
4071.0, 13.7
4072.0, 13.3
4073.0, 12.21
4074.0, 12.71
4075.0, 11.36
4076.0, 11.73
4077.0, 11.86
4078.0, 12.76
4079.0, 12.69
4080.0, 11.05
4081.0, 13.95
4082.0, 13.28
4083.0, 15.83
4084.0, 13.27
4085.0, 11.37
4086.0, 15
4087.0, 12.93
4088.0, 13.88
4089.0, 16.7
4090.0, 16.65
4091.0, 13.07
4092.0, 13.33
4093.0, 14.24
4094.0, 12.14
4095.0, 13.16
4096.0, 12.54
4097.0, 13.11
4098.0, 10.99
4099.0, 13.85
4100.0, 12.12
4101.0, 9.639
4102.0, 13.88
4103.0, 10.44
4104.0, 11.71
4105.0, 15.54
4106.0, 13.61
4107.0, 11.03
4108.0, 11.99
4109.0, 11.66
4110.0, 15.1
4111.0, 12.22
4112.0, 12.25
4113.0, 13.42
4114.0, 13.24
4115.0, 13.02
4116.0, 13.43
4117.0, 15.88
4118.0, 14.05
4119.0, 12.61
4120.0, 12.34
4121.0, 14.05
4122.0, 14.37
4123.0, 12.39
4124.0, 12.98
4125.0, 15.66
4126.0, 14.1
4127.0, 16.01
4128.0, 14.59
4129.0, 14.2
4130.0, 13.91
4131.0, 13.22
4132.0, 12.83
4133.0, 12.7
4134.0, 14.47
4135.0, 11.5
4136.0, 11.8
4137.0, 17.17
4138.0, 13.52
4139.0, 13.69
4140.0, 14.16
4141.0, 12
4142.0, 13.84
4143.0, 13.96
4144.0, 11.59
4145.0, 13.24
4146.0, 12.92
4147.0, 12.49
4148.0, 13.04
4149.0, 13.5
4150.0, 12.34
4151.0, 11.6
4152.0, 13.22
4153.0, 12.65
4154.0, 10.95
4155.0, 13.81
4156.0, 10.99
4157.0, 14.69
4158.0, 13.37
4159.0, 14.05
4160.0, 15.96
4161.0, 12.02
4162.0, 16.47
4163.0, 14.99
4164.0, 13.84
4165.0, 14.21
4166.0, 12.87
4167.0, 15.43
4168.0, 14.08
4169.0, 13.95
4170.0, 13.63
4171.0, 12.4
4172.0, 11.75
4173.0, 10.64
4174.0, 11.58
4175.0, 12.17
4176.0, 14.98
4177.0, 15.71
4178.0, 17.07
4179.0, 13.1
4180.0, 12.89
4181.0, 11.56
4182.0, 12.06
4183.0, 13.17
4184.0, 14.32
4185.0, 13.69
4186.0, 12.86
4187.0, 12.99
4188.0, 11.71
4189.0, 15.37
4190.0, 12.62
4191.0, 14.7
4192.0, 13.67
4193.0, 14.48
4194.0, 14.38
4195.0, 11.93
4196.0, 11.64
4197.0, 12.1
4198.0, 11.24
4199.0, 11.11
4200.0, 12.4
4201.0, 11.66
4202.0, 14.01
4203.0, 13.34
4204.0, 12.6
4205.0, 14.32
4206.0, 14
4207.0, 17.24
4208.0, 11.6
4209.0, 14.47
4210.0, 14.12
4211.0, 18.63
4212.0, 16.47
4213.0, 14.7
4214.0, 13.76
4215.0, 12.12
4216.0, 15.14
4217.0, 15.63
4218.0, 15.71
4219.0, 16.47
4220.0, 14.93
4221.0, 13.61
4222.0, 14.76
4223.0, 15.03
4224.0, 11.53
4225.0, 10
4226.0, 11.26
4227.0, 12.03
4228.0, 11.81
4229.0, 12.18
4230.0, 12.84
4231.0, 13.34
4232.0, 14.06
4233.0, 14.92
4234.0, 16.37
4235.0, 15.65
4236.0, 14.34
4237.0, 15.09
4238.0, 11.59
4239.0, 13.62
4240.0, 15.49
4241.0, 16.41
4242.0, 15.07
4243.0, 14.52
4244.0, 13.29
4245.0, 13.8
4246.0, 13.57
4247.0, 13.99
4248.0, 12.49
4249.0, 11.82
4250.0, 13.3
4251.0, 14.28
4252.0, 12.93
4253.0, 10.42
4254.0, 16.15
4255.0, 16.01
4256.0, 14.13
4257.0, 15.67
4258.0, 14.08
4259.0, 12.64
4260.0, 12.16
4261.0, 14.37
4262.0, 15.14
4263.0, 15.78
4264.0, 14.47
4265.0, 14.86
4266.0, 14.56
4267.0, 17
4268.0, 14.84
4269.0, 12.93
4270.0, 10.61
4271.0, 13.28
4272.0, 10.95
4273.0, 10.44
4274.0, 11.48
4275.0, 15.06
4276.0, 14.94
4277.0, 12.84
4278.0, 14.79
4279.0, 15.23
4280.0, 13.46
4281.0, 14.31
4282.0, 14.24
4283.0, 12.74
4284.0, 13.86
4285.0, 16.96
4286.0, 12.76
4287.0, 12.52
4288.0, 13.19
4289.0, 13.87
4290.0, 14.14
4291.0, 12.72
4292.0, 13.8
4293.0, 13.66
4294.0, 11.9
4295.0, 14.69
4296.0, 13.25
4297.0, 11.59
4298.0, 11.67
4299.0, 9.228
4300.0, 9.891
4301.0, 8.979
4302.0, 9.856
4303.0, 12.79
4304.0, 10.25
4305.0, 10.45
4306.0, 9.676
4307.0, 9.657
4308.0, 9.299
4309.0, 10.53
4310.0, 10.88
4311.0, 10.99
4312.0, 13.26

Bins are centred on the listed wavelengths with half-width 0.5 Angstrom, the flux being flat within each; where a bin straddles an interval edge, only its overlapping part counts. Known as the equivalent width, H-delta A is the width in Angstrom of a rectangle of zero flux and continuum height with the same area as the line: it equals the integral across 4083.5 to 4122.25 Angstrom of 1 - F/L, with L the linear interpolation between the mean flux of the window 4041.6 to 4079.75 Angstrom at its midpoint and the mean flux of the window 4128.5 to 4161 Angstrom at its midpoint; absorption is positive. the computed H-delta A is -1.01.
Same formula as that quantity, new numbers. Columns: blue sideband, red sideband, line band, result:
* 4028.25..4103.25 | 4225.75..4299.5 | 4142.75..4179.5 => -0.5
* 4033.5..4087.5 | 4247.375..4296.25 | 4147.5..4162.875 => -0.1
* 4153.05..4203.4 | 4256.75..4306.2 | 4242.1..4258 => -0.8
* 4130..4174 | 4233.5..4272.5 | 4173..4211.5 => 0.5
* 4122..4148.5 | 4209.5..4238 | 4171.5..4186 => 0.7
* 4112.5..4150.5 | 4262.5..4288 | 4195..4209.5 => 0.8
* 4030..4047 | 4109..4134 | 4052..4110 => 1.0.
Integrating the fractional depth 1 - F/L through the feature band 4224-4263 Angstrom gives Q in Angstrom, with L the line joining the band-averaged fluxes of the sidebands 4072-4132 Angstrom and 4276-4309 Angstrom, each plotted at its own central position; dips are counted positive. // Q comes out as -3.3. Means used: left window 13.2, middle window 13.7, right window 12.5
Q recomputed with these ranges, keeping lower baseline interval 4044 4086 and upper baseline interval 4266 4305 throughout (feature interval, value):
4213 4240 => -2.12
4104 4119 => -0.74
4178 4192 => -0.63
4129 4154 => -0.89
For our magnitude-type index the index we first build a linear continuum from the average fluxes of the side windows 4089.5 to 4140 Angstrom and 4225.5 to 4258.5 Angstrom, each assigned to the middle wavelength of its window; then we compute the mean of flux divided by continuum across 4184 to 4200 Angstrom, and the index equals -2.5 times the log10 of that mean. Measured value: 0.05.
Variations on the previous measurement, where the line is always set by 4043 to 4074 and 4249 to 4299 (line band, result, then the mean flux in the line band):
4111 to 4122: -0.05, 13.4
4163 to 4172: -0.06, 13.8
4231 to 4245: -0.09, 14.6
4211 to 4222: -0.13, 15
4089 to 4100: -0.06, 13.4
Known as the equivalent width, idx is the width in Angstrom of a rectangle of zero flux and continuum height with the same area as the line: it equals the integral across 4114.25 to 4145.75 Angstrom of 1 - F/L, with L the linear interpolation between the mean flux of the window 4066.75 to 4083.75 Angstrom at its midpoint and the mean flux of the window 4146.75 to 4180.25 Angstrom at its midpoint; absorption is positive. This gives -0.8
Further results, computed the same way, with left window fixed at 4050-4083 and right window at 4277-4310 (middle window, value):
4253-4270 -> -2.8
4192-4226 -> -3.5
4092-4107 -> 0.0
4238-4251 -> -1.5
